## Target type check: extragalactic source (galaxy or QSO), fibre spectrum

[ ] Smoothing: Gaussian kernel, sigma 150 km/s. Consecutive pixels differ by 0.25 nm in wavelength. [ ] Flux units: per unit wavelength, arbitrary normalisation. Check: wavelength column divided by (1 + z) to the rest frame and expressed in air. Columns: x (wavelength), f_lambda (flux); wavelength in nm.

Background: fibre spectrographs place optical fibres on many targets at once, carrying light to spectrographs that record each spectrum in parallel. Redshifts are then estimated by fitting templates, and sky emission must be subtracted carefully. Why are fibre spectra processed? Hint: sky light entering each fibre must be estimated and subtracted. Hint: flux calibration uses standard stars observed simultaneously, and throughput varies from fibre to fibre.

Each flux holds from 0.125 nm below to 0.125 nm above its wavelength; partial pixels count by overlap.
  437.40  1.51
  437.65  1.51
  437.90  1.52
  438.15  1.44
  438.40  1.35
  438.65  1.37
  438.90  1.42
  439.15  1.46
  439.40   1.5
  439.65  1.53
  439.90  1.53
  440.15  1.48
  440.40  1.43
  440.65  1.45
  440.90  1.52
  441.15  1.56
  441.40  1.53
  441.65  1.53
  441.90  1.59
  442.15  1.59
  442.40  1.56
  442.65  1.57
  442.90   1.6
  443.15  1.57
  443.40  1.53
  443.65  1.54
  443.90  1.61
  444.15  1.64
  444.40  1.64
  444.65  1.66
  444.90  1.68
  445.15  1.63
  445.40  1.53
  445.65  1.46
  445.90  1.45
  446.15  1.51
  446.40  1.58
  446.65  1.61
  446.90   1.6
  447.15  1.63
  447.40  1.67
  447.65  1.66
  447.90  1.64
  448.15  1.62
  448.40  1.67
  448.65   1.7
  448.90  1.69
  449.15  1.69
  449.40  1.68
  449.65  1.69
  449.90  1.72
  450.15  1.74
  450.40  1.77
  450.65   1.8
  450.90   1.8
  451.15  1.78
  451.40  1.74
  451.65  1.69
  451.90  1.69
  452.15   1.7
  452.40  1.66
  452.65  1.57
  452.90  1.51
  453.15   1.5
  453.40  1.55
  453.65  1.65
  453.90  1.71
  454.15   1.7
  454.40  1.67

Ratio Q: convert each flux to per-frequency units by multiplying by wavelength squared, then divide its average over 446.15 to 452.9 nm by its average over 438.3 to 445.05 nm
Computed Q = 1.13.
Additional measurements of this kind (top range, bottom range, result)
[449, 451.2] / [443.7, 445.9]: 1.12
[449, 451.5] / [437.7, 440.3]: 1.25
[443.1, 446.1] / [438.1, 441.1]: 1.10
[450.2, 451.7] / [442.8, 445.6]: 1.14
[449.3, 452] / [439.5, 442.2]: 1.19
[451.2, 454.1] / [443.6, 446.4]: 1.07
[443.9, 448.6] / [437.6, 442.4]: 1.11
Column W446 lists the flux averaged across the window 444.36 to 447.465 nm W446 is 1.59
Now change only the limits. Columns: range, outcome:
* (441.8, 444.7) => 1.59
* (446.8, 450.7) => 1.68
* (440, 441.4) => 1.49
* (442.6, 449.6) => 1.61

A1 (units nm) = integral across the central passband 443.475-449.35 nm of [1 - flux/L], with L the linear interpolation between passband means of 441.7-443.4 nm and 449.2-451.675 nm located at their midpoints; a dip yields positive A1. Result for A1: 0.15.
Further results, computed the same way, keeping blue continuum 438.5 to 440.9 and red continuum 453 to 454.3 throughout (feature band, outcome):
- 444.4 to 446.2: -0.05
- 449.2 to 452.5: -0.29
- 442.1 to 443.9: -0.08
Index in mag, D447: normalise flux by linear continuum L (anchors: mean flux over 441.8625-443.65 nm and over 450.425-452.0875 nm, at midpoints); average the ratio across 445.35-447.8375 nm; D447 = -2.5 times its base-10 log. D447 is 0.05 mag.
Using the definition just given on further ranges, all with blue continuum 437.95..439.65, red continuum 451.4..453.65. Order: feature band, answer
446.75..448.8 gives -0.06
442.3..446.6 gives -0.05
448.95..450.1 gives -0.08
